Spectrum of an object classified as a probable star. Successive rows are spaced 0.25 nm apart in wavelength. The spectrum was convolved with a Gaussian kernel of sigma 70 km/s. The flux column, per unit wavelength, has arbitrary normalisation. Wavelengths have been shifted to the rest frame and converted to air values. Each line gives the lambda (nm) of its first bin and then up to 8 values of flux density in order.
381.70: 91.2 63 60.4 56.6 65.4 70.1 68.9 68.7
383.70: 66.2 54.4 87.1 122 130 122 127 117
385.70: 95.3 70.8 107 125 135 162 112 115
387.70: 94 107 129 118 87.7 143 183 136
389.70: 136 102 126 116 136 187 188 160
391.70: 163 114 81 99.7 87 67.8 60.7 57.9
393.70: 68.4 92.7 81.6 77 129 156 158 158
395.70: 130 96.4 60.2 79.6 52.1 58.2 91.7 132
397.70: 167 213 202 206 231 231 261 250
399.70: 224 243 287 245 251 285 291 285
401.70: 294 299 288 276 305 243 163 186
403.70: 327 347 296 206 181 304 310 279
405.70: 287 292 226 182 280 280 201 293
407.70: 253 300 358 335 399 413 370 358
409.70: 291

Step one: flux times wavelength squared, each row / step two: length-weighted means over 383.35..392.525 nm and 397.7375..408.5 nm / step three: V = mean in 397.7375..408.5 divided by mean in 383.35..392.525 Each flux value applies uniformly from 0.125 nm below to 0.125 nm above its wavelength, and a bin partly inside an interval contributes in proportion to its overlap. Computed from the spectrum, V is 2.35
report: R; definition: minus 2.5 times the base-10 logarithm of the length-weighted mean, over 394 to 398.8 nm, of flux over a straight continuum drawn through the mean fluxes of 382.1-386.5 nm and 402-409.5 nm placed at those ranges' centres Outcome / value 0.48 mag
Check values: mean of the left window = 89.2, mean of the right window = 284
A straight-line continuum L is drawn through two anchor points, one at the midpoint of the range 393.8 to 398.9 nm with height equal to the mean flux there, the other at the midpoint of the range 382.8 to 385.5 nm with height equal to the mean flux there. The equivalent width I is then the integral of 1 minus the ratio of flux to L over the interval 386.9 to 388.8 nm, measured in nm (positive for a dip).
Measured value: -0.18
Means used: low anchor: 93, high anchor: 130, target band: 114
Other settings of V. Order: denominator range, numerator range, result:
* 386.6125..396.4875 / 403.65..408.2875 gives 2.49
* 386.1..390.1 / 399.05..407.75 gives 2.28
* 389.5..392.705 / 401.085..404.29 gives 2.22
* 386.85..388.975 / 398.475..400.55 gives 2.22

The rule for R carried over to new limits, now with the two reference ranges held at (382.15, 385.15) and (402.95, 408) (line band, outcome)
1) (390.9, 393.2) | 0.21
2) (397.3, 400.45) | -0.07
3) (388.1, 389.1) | 0.02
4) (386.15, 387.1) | -0.24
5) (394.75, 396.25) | 0.34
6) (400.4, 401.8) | -0.23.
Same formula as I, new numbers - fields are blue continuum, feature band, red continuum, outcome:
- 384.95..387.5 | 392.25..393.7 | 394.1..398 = 0.51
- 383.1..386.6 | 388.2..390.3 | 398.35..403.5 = 0.18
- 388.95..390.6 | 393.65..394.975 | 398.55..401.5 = 0.63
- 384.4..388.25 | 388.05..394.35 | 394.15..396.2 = 0.11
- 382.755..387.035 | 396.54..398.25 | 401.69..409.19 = 0.69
